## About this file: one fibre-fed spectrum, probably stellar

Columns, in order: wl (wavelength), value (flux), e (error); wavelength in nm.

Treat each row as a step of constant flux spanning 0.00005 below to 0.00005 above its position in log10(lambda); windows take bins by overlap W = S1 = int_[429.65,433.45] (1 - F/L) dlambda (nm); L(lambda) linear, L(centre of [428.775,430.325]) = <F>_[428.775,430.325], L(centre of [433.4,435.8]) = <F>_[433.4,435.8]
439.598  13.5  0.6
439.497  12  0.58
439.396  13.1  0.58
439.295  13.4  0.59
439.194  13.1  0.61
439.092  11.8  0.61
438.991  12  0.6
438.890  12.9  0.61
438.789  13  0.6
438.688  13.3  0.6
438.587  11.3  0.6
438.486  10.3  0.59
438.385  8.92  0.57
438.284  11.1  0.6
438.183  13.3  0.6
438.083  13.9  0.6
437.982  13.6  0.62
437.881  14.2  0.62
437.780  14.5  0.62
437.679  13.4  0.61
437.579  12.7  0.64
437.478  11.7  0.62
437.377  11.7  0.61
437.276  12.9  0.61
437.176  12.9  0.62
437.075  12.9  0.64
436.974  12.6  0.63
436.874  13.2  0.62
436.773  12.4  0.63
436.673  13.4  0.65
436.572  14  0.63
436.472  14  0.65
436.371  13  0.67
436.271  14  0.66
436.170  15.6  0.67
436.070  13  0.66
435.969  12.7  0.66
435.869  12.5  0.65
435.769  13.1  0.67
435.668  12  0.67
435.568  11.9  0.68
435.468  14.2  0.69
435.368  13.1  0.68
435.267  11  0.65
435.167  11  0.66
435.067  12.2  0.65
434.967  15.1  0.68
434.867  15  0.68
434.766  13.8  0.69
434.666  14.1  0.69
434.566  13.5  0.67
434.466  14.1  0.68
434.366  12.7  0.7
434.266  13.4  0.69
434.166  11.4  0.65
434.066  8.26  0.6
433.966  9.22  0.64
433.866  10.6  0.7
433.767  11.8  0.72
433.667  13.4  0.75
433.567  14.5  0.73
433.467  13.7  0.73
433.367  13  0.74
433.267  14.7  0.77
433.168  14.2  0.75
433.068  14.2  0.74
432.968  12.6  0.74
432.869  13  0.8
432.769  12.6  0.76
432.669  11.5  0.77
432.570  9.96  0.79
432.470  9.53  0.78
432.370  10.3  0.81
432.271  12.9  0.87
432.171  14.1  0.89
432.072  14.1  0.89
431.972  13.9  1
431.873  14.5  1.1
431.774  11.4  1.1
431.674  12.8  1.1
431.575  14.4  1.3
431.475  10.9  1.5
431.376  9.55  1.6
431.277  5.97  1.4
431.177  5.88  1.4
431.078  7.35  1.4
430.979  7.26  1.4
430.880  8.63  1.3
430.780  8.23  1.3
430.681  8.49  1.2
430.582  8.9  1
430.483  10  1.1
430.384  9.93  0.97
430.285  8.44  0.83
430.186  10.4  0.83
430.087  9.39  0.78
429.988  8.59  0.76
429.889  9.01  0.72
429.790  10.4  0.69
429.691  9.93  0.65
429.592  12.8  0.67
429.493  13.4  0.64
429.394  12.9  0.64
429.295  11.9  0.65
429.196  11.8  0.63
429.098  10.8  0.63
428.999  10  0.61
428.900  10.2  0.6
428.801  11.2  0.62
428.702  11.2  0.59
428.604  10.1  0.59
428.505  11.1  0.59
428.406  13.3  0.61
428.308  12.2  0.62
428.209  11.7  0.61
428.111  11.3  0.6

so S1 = 0.22 nm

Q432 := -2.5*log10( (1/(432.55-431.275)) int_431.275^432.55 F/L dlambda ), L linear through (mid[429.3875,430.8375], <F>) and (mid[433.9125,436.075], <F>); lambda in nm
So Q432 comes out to -0.11 mag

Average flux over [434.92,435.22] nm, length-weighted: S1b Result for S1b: 12.7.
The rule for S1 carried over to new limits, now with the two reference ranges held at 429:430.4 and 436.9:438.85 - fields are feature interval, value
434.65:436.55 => -0.188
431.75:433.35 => -0.199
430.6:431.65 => 0.214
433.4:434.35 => -0.019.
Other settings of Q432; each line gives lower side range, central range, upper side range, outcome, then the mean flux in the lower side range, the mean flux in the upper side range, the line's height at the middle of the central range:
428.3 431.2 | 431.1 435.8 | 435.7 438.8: -0.07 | 10.1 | 12.9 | 11.5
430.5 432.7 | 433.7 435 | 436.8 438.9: -0.10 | 10.5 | 12.6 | 11.4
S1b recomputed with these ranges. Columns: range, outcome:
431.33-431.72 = 11.9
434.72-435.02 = 14.6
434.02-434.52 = 12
